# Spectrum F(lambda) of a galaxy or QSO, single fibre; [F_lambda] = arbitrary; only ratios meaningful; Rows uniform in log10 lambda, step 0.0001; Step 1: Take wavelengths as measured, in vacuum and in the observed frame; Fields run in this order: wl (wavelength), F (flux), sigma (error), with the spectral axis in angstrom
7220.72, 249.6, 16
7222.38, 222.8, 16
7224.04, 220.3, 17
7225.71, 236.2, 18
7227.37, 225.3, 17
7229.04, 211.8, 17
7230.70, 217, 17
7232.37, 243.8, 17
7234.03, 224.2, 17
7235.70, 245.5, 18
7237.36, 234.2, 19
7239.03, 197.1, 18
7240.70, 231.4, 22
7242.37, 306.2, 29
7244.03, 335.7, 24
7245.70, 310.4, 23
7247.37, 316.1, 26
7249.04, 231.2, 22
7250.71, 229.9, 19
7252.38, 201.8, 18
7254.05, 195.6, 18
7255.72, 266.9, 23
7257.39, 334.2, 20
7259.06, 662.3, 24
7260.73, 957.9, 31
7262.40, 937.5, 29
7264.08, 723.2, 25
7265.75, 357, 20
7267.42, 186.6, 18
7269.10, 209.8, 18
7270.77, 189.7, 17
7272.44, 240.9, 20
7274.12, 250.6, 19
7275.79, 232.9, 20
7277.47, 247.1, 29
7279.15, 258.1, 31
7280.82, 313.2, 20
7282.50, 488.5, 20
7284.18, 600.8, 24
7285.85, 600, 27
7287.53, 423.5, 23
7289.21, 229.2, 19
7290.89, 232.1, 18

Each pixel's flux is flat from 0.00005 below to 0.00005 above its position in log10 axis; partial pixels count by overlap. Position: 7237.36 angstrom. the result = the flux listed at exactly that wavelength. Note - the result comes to 234.2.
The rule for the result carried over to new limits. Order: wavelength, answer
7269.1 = 209.8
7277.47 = 247.1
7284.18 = 600.8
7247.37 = 316.1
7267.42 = 186.6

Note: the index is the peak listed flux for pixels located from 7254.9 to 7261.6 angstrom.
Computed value 957.9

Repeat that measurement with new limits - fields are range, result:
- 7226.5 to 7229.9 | 225.3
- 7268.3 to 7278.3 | 250.6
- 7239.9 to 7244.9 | 335.7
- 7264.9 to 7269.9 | 357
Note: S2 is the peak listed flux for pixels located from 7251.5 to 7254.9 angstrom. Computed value 201.8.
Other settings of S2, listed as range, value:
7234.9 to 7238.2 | 245.5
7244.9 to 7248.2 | 316.1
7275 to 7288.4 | 600.8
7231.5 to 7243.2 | 306.2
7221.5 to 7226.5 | 236.2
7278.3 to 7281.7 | 313.2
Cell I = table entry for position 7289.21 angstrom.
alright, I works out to 229.2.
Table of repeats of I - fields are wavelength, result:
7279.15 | 258.1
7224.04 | 220.3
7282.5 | 488.5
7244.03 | 335.7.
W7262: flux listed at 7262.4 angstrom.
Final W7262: 937.5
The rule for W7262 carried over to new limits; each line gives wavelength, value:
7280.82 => 313.2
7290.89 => 232.1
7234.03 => 224.2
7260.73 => 957.9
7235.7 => 245.5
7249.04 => 231.2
